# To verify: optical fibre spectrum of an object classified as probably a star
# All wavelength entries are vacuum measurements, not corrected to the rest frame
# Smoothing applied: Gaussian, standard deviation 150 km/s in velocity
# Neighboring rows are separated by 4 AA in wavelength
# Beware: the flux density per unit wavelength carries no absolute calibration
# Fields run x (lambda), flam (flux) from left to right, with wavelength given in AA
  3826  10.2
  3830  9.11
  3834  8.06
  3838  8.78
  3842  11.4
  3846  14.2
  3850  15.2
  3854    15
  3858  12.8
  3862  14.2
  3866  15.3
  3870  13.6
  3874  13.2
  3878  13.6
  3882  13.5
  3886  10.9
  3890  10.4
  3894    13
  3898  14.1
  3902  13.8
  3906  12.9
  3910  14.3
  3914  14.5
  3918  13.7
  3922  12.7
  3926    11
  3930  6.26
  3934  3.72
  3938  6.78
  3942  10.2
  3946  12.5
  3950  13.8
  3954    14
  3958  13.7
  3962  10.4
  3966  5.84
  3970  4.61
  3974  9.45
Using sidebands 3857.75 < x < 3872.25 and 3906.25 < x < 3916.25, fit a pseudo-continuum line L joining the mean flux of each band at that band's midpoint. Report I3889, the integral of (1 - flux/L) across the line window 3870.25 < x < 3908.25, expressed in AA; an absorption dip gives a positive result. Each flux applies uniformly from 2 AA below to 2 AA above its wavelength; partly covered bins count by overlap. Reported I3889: 3.35 AA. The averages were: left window 14.1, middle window 12.9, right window 14.1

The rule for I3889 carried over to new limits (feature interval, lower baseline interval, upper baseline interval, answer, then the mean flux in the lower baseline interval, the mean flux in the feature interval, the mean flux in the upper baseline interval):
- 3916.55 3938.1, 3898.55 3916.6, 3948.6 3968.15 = 6.5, 13.9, 9.11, 11.4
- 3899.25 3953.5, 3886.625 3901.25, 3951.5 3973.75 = -0.7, 12.5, 11.4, 9.78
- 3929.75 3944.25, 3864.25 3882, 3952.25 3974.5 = 5.2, 13.9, 6.9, 9.63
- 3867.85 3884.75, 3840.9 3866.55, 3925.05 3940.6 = -2.0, 14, 13.4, 6.79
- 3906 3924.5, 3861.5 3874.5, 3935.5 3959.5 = -1.4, 14.2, 13.6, 11.6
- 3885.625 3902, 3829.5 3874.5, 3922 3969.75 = -1.5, 12.7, 12.4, 9.76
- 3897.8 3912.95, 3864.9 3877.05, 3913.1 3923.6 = -0.1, 13.9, 13.8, 13.6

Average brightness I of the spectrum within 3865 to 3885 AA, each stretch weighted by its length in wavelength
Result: 13.6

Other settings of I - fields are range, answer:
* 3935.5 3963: 11.5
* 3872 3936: 12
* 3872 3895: 12.4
